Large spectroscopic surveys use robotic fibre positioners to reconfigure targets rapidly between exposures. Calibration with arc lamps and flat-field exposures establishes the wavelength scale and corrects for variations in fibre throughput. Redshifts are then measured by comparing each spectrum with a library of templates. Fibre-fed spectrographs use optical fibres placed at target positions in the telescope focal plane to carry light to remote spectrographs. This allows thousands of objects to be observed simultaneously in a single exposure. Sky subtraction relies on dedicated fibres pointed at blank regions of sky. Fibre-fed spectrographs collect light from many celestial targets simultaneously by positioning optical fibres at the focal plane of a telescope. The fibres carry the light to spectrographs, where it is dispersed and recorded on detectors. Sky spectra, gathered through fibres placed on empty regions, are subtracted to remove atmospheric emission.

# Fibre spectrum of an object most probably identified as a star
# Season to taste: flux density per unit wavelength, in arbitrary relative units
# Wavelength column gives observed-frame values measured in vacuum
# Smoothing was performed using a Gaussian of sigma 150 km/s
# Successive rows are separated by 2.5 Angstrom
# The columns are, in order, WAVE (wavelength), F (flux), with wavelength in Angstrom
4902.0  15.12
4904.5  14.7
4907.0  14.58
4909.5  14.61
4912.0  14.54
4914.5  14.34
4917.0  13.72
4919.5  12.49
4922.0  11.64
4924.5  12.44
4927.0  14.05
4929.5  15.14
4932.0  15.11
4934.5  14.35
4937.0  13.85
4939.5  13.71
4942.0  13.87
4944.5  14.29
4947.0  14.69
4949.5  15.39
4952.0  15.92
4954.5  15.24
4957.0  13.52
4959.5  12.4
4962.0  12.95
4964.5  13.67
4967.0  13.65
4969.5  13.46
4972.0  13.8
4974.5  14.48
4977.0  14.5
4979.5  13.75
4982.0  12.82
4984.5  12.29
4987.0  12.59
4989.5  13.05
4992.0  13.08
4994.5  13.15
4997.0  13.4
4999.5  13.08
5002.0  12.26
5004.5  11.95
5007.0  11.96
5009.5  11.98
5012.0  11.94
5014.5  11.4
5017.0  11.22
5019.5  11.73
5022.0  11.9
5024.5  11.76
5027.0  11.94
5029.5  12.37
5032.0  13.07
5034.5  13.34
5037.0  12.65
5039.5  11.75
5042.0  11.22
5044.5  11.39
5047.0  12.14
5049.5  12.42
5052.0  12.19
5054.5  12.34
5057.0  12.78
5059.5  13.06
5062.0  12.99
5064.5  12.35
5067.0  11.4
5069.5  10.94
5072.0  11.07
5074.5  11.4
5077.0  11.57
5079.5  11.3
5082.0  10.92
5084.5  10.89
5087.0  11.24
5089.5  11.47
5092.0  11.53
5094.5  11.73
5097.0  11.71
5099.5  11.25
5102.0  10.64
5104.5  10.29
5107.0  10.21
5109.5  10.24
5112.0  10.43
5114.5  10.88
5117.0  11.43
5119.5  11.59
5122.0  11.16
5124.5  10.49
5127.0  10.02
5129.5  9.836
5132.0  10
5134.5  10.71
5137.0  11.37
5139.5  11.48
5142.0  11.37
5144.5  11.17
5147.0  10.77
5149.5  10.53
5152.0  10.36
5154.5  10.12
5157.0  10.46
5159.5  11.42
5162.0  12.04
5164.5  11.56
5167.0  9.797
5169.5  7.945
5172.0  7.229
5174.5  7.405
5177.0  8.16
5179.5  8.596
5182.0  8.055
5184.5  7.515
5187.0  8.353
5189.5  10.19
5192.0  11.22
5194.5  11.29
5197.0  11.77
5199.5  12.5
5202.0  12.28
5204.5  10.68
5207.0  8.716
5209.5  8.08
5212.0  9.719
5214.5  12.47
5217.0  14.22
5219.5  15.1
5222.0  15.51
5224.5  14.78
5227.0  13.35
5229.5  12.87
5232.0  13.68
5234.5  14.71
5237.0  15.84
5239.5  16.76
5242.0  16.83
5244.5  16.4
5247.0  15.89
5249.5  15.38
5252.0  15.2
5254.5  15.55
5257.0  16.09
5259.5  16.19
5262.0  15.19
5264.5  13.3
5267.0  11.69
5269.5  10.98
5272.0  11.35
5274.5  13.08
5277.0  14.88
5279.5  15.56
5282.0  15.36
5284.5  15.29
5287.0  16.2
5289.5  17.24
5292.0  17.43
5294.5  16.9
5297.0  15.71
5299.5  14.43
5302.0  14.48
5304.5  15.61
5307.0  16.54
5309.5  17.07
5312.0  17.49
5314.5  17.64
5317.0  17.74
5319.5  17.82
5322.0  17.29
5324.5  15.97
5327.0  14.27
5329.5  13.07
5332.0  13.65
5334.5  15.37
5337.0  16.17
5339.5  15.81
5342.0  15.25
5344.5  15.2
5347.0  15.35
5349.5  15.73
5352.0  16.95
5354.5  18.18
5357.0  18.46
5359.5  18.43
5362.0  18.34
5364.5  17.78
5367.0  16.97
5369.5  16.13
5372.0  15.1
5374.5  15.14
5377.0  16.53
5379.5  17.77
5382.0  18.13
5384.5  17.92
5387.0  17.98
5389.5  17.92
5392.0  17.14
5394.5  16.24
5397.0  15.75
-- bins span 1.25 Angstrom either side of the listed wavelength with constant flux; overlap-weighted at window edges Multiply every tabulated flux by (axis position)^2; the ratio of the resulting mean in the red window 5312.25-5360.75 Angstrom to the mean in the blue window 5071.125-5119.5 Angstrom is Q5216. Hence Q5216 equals 1.6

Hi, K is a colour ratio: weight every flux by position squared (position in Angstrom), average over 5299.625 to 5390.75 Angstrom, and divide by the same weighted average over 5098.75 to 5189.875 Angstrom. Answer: 1.8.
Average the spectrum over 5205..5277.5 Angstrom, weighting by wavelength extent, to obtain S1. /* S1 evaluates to 13.9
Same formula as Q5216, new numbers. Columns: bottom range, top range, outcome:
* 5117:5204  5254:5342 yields 1.58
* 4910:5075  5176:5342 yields 1.20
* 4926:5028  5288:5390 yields 1.43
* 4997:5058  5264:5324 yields 1.42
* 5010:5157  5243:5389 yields 1.53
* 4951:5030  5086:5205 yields 0.86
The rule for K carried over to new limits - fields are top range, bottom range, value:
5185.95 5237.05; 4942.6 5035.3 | 1.02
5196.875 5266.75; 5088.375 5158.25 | 1.34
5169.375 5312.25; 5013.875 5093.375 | 1.21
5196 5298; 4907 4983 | 1.14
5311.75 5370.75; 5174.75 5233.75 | 1.54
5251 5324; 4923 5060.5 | 1.33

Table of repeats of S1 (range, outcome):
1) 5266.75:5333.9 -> 15.4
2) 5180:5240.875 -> 12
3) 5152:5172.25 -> 10.2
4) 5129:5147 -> 10.9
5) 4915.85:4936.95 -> 13.6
